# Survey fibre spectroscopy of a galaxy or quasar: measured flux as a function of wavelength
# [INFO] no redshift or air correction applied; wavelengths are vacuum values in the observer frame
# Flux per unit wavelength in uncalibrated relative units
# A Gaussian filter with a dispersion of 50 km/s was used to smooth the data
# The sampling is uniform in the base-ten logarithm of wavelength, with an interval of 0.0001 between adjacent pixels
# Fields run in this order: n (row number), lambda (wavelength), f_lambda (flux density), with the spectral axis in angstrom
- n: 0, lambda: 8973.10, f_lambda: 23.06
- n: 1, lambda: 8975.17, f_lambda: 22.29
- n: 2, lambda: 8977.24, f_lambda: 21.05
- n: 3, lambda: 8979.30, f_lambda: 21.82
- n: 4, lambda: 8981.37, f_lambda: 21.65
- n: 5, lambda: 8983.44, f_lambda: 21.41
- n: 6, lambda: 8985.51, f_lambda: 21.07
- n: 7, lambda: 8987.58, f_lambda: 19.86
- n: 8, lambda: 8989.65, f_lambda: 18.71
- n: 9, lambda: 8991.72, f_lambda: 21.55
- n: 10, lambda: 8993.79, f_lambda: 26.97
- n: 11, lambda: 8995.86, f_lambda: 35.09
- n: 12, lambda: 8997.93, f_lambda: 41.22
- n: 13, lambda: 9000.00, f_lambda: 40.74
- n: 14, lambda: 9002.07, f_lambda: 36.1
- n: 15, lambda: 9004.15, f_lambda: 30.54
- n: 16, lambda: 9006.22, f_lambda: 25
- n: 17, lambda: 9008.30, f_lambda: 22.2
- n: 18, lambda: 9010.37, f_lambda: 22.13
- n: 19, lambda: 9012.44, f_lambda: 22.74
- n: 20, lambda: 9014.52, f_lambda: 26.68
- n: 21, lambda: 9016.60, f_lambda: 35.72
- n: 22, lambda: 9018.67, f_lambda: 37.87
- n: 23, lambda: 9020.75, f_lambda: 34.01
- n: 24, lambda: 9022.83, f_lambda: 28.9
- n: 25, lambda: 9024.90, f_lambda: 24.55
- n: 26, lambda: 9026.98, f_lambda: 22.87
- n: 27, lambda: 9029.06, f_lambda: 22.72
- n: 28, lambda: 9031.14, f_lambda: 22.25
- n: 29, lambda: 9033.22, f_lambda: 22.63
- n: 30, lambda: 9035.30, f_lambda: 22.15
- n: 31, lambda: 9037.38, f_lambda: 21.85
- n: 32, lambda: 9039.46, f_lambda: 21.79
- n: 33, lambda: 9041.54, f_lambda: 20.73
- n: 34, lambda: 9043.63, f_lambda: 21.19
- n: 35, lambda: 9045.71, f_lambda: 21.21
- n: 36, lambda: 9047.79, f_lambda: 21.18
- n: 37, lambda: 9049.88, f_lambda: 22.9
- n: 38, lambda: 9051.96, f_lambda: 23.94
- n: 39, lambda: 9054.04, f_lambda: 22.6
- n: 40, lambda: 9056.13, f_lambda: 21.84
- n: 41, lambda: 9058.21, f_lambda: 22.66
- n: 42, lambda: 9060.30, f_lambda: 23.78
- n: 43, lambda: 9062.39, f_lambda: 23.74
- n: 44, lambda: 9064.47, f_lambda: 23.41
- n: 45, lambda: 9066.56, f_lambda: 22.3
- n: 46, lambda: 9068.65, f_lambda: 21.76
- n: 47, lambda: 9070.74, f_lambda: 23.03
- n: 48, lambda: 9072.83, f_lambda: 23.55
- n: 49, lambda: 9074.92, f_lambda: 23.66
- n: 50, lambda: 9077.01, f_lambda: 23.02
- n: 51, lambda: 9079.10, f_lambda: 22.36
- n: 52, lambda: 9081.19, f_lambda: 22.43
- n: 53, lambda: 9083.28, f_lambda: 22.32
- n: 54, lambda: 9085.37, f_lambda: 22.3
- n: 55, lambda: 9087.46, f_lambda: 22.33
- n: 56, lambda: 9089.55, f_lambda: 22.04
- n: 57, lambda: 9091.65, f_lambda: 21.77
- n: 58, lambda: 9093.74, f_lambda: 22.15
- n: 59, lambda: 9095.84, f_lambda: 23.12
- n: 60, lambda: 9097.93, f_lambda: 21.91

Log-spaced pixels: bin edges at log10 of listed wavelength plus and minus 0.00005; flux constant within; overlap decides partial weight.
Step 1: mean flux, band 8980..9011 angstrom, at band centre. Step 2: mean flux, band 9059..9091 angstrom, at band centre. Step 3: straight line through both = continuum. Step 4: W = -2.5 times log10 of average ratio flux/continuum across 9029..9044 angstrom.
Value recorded 0.14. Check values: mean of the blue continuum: 27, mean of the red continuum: 22.8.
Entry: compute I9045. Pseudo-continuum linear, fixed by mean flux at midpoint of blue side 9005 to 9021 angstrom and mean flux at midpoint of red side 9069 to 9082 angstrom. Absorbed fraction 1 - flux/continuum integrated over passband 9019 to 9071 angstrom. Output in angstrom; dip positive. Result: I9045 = 4.2 angstrom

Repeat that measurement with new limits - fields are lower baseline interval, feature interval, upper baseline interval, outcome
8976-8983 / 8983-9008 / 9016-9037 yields -5.0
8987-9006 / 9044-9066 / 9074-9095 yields 2.0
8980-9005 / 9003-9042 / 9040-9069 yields -0.8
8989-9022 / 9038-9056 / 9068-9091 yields 2.7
